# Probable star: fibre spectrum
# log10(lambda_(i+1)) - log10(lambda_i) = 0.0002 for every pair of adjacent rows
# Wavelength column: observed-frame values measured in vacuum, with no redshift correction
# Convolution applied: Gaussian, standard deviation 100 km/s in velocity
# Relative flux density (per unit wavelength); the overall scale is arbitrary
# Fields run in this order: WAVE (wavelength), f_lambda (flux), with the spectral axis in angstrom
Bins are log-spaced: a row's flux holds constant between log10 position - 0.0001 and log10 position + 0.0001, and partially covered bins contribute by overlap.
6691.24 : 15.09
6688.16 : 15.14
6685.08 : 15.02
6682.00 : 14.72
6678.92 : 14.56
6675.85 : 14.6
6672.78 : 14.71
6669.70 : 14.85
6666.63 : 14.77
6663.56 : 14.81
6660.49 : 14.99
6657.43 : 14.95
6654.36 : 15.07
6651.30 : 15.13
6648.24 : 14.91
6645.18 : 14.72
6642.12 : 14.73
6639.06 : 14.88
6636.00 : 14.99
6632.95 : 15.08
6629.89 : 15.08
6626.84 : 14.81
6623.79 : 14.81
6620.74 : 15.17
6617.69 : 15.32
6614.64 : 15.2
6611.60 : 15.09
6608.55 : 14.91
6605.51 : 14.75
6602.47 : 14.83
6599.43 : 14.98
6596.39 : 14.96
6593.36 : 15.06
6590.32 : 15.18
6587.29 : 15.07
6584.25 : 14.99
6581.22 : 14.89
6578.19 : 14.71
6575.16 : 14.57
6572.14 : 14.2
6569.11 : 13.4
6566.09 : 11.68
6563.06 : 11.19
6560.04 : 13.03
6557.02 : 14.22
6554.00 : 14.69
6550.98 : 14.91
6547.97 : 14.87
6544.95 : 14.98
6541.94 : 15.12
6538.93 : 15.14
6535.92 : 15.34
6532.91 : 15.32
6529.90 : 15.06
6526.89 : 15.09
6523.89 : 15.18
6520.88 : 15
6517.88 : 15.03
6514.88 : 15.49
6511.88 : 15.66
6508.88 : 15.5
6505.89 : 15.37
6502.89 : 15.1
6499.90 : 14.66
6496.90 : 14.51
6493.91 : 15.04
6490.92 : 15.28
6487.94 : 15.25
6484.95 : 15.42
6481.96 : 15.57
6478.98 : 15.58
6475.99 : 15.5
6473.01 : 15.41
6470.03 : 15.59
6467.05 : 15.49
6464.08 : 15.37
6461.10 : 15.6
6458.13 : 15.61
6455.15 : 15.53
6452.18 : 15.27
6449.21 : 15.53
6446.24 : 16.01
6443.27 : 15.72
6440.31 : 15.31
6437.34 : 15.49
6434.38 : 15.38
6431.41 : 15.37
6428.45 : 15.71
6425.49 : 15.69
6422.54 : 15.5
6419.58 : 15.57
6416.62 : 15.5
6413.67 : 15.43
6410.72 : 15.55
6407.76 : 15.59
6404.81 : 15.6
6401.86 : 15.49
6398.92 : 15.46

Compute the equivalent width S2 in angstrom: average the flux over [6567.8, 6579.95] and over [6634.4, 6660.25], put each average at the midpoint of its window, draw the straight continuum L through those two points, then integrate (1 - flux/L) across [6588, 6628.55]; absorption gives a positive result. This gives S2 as -1.22 angstrom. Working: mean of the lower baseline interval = 14.2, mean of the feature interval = 15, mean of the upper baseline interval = 14.9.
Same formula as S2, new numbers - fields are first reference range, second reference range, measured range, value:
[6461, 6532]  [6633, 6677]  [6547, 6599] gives 2.96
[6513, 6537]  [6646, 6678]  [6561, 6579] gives 2.21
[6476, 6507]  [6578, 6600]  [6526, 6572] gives 2.51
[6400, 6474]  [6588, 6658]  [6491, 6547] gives 0.54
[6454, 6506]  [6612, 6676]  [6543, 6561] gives 0.77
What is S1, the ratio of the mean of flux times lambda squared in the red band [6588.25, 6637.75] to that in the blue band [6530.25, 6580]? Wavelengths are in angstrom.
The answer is 1.07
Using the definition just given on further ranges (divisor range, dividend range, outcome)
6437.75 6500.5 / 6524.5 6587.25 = 0.96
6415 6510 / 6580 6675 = 1.02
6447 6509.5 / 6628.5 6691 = 1.03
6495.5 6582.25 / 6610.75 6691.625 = 1.06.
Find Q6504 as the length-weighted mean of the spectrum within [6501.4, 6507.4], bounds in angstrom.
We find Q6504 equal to 15.2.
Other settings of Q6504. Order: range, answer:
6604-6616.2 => 15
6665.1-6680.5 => 14.7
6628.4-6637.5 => 15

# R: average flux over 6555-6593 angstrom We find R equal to 14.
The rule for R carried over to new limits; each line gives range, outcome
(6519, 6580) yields 14.4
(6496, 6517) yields 15.2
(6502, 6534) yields 15.3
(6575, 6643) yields 15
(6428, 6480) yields 15.5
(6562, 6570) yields 12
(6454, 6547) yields 15.3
